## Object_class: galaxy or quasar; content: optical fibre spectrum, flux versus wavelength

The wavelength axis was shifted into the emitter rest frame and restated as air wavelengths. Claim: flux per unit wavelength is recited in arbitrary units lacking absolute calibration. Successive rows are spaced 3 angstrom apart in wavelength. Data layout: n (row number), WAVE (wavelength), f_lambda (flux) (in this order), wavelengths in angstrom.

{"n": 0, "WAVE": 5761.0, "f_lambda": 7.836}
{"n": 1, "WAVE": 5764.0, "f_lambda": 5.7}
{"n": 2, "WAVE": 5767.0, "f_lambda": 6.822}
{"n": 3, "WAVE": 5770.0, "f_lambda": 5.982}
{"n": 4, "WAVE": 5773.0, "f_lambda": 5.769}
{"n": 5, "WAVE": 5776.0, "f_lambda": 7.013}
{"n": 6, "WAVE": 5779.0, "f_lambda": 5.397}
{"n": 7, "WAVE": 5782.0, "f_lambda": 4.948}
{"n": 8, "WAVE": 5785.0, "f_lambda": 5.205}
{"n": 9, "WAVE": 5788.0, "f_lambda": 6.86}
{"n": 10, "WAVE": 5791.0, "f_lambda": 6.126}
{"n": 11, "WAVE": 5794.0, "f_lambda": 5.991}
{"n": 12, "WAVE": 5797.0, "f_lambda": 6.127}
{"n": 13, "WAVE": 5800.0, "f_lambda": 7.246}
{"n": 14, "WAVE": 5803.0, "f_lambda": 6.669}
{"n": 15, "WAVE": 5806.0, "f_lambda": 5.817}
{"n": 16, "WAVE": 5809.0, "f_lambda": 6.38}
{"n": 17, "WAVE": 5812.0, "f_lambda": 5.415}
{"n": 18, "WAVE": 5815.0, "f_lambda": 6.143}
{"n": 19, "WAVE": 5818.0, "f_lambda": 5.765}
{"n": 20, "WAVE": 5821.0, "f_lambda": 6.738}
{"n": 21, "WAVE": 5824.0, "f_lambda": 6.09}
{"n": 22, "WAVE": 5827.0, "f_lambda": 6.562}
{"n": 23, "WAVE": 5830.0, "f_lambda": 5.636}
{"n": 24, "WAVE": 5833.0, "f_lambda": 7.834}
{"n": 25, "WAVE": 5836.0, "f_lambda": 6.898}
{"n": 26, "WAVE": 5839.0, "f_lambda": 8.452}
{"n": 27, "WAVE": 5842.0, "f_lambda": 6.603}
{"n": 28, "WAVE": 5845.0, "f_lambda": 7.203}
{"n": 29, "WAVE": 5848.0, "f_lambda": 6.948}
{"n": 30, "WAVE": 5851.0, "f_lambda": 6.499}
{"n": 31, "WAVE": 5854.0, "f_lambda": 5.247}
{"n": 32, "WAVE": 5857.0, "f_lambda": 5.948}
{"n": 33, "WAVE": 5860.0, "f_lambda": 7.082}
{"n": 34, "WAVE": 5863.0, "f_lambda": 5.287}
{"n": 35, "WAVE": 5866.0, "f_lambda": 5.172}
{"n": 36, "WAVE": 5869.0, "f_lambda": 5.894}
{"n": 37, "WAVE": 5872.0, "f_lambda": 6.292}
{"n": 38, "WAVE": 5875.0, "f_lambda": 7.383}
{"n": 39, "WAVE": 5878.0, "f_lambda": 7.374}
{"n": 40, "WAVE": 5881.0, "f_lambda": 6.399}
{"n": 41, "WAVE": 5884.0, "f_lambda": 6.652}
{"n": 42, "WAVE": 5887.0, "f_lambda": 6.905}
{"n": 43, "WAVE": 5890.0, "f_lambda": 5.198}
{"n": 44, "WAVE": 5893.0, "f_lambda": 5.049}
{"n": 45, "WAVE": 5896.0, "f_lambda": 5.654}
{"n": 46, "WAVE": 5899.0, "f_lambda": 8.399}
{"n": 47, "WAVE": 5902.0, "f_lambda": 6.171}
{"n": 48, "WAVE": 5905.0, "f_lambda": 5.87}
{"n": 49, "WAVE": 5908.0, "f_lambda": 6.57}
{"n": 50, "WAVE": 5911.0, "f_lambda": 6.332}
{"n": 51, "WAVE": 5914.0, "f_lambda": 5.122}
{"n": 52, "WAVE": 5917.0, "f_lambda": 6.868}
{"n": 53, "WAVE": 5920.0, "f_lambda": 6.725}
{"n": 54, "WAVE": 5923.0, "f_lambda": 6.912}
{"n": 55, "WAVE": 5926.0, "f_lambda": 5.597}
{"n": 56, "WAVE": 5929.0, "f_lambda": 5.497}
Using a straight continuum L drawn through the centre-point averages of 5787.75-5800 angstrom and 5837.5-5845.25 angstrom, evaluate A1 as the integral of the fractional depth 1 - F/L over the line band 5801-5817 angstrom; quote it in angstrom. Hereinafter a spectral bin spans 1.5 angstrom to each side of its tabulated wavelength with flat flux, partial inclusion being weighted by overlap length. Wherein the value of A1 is 1.37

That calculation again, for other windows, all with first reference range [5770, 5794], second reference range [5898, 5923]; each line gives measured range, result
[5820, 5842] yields -2.6 angstrom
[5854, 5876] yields 0.8 angstrom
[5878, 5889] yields -0.5 angstrom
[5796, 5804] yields -1.0 angstrom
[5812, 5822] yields 0.0 angstrom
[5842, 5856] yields -0.6 angstrom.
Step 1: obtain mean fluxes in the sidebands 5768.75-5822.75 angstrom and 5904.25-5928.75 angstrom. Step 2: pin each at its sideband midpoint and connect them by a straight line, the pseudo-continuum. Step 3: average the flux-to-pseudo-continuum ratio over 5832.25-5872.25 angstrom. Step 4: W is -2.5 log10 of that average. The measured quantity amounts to -0.06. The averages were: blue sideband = 6.09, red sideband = 6.22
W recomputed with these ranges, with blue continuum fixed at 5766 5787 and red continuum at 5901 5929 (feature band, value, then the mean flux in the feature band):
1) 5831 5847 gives -0.213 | 7.33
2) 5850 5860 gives 0.003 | 6.05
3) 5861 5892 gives -0.024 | 6.25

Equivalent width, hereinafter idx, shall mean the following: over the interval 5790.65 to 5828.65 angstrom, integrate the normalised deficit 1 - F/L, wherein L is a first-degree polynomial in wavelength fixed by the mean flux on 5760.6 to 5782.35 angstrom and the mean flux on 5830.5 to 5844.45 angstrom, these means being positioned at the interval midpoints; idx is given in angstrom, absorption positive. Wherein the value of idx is 3.2 angstrom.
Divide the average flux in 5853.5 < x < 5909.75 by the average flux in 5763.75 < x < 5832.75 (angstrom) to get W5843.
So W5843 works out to 1.0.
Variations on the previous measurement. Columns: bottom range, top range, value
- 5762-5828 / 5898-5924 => 1.06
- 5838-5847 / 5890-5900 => 0.83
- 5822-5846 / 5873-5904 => 0.94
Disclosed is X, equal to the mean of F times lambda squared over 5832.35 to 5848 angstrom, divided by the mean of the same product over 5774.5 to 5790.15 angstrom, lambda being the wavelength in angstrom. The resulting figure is 1.27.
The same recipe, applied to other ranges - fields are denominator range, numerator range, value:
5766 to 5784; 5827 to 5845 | 1.21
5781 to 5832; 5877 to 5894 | 1.05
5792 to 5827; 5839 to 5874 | 1.03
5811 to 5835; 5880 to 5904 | 1.02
